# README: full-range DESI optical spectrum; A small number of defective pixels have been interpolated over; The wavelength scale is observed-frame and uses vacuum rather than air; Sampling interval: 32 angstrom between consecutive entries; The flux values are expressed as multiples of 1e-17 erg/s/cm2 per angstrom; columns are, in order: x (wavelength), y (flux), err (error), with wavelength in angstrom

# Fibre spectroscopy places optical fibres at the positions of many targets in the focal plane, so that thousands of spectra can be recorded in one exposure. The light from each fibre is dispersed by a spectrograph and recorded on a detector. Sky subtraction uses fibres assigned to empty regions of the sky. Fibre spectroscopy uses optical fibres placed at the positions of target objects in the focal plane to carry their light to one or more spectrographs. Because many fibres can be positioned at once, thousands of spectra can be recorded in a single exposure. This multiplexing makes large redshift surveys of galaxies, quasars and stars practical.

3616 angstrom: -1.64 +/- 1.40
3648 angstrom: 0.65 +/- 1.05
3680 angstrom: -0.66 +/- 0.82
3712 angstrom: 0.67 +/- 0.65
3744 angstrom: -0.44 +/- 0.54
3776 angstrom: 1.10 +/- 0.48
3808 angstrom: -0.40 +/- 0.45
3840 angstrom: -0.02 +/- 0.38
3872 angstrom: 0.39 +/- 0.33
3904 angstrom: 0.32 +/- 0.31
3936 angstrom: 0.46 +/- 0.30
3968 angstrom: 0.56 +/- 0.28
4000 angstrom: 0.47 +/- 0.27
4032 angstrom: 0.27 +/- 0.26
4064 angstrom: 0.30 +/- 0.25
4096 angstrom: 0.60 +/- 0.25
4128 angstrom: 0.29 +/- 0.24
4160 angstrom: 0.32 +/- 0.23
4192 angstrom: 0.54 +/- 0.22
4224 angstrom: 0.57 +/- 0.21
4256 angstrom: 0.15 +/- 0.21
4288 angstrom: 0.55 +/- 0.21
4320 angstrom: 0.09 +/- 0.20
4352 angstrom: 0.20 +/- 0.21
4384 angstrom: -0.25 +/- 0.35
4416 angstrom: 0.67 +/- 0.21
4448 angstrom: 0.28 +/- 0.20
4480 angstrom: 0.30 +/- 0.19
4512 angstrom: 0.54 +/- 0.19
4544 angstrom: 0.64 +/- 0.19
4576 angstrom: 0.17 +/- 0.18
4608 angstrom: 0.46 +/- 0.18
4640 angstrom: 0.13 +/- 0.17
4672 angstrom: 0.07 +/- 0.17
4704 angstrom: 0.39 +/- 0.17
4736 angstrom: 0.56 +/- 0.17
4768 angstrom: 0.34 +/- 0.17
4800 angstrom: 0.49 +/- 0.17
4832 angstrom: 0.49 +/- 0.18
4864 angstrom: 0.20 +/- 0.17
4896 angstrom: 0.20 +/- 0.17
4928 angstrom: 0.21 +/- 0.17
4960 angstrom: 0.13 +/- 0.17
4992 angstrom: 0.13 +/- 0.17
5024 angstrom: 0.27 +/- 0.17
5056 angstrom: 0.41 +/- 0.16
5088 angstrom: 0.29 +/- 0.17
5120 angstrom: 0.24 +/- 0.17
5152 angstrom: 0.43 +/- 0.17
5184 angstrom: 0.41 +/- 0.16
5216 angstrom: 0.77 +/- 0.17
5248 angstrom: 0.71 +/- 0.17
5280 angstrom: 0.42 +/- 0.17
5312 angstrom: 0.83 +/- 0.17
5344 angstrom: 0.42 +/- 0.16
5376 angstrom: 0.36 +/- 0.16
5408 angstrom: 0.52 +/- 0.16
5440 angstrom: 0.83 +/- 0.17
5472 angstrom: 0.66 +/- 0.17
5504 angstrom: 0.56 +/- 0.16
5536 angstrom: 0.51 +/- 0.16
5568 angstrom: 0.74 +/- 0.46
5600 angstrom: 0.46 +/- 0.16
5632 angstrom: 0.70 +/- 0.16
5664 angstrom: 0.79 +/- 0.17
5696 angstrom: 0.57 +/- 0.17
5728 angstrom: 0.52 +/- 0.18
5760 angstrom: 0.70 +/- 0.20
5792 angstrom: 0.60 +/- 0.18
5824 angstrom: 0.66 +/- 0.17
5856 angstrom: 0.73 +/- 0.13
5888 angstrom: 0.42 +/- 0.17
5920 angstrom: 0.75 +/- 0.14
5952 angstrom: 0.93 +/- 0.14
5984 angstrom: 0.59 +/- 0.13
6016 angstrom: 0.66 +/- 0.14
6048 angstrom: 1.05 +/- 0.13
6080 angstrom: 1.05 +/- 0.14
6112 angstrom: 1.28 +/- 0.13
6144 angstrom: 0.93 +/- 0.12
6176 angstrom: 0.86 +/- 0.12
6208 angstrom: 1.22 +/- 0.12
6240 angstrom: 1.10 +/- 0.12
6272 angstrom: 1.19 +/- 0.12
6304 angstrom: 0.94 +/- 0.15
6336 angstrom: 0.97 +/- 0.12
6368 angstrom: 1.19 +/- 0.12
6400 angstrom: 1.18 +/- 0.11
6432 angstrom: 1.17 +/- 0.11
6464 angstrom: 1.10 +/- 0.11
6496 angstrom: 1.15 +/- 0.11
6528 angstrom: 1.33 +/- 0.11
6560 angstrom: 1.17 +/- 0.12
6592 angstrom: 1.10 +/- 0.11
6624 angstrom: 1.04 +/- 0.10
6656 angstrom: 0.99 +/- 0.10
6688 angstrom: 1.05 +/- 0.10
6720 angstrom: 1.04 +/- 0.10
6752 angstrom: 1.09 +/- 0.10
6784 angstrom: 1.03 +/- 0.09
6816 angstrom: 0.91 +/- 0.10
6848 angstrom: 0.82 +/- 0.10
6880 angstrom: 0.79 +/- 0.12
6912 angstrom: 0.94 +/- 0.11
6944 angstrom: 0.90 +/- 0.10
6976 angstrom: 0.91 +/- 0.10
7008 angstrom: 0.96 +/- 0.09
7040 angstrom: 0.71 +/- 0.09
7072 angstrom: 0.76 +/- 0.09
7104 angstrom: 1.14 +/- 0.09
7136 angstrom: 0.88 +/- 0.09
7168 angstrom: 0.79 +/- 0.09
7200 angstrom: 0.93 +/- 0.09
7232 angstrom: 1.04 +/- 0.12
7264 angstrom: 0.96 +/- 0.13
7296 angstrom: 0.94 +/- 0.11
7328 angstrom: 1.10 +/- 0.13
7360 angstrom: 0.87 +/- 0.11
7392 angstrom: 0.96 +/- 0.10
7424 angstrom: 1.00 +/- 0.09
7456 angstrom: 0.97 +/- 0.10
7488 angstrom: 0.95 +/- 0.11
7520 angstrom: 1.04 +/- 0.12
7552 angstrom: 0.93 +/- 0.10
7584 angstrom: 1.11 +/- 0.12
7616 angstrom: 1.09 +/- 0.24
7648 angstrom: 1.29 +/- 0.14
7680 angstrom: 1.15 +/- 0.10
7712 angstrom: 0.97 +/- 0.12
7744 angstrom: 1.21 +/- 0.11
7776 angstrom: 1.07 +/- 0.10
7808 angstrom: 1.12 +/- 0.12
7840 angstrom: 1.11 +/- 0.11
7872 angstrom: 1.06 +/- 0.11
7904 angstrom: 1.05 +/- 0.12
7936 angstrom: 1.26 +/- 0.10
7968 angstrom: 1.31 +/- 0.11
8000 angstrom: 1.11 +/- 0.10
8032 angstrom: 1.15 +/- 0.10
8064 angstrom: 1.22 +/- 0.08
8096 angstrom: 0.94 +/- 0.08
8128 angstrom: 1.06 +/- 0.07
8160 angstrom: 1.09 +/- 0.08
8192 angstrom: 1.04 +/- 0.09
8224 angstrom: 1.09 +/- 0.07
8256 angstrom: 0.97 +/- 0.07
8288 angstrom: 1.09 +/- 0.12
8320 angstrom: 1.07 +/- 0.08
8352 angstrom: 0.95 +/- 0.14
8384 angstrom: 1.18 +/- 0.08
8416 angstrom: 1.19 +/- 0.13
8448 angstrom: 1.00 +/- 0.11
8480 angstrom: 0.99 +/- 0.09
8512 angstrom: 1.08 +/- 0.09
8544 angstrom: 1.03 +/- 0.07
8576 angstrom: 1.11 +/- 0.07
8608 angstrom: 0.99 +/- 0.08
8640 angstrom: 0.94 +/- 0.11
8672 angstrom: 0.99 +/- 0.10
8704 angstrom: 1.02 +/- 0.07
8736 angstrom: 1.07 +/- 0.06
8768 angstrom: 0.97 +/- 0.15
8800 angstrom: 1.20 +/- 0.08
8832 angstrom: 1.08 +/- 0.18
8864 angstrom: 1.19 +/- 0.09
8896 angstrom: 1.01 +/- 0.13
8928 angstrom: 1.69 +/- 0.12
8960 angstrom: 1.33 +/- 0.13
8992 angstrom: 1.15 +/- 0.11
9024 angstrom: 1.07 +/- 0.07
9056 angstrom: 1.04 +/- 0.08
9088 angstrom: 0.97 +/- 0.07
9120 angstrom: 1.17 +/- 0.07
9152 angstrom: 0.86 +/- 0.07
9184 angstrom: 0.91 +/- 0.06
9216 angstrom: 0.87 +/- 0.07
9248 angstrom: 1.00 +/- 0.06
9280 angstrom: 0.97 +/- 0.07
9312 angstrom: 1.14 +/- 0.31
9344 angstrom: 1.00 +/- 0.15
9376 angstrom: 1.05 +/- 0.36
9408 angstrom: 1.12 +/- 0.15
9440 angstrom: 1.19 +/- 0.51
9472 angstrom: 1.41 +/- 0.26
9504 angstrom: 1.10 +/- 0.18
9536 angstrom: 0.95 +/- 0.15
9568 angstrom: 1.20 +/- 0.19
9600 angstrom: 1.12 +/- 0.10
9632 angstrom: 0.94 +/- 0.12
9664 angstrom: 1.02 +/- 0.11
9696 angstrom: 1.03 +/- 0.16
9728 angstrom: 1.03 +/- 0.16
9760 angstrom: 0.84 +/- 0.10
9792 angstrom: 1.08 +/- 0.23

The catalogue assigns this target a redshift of 0.36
